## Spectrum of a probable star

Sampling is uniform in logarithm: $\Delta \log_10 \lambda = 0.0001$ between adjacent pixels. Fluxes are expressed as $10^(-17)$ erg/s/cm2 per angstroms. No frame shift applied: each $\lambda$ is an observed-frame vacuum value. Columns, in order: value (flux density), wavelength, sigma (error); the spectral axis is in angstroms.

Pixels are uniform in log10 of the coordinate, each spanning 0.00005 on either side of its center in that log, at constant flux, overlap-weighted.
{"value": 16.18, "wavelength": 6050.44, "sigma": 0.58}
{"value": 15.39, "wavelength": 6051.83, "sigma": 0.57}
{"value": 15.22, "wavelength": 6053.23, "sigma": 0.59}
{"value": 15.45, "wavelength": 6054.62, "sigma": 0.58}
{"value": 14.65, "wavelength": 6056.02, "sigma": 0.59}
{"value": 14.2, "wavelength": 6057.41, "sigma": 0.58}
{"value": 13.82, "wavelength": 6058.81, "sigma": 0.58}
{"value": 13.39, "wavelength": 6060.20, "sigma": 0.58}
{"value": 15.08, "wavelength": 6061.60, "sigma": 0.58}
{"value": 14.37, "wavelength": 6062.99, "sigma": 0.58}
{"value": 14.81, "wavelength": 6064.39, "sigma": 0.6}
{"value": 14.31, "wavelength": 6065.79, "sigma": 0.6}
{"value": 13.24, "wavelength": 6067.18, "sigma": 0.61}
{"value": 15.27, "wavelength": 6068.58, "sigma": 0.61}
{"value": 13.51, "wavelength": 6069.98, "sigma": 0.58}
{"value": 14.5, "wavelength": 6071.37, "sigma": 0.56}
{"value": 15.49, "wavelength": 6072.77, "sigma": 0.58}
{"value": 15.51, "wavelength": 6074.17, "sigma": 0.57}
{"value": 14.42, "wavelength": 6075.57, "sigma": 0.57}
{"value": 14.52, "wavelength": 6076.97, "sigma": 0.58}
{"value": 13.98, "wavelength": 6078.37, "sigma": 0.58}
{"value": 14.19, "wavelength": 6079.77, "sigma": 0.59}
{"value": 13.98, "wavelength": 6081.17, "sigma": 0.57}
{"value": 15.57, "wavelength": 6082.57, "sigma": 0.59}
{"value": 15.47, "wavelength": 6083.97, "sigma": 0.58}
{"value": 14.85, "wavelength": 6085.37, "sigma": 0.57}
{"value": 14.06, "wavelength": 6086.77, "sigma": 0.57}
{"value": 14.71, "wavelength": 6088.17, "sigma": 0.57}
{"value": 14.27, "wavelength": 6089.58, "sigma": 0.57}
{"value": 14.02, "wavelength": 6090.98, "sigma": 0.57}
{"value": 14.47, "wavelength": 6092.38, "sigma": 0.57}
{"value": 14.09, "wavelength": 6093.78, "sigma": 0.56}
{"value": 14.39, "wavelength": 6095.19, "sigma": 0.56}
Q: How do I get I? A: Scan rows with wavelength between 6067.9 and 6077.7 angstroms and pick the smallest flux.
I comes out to 13.51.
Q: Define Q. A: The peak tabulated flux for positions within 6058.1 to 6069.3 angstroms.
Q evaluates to 15.27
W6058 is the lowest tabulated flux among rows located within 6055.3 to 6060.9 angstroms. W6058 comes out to 13.39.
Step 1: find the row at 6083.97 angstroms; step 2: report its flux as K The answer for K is 15.47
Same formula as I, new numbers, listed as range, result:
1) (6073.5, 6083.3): 13.98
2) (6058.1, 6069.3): 13.24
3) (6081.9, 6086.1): 14.85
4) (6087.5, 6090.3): 14.27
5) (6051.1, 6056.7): 14.65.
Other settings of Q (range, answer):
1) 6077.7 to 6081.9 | 14.19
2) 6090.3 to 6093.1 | 14.47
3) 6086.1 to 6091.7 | 14.71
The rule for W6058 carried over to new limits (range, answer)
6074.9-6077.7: 14.42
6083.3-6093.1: 14.02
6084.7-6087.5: 14.06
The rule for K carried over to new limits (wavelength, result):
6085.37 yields 14.85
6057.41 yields 14.2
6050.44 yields 16.18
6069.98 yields 13.51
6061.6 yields 15.08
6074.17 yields 15.51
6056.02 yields 14.65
